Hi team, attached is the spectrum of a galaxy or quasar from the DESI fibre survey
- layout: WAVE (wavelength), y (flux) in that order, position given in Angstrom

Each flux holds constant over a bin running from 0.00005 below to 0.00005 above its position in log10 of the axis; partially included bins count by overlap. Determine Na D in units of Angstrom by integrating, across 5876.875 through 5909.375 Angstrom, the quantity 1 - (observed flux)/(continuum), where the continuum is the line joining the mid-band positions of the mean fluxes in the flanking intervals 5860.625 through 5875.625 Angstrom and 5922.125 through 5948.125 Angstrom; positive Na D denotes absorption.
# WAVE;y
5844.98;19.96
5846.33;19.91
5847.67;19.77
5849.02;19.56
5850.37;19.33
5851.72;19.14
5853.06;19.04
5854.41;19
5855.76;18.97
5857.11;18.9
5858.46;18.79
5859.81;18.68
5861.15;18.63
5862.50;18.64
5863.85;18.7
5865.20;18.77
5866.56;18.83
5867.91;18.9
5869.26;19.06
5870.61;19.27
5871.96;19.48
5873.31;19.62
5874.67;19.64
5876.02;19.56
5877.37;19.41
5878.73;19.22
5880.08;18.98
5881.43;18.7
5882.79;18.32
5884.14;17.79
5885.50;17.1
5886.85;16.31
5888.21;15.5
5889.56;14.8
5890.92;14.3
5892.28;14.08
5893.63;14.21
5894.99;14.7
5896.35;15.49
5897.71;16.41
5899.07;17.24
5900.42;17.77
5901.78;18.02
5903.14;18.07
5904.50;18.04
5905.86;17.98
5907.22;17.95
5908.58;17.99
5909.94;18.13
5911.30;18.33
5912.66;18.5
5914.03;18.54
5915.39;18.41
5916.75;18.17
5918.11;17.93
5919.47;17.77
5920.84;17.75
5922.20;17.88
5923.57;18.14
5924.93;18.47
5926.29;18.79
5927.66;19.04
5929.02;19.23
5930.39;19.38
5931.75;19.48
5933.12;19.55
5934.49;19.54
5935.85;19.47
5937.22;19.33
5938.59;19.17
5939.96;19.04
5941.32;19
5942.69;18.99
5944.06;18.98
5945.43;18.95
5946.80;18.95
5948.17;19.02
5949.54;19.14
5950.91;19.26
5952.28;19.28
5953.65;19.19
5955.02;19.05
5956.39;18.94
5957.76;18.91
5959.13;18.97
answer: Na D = 3.5 Angstrom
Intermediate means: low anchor 19.1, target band 17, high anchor 19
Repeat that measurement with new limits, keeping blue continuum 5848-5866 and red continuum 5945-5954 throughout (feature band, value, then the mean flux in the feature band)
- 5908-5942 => 0.7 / 18.7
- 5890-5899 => 1.9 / 15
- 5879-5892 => 1.5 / 16.9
